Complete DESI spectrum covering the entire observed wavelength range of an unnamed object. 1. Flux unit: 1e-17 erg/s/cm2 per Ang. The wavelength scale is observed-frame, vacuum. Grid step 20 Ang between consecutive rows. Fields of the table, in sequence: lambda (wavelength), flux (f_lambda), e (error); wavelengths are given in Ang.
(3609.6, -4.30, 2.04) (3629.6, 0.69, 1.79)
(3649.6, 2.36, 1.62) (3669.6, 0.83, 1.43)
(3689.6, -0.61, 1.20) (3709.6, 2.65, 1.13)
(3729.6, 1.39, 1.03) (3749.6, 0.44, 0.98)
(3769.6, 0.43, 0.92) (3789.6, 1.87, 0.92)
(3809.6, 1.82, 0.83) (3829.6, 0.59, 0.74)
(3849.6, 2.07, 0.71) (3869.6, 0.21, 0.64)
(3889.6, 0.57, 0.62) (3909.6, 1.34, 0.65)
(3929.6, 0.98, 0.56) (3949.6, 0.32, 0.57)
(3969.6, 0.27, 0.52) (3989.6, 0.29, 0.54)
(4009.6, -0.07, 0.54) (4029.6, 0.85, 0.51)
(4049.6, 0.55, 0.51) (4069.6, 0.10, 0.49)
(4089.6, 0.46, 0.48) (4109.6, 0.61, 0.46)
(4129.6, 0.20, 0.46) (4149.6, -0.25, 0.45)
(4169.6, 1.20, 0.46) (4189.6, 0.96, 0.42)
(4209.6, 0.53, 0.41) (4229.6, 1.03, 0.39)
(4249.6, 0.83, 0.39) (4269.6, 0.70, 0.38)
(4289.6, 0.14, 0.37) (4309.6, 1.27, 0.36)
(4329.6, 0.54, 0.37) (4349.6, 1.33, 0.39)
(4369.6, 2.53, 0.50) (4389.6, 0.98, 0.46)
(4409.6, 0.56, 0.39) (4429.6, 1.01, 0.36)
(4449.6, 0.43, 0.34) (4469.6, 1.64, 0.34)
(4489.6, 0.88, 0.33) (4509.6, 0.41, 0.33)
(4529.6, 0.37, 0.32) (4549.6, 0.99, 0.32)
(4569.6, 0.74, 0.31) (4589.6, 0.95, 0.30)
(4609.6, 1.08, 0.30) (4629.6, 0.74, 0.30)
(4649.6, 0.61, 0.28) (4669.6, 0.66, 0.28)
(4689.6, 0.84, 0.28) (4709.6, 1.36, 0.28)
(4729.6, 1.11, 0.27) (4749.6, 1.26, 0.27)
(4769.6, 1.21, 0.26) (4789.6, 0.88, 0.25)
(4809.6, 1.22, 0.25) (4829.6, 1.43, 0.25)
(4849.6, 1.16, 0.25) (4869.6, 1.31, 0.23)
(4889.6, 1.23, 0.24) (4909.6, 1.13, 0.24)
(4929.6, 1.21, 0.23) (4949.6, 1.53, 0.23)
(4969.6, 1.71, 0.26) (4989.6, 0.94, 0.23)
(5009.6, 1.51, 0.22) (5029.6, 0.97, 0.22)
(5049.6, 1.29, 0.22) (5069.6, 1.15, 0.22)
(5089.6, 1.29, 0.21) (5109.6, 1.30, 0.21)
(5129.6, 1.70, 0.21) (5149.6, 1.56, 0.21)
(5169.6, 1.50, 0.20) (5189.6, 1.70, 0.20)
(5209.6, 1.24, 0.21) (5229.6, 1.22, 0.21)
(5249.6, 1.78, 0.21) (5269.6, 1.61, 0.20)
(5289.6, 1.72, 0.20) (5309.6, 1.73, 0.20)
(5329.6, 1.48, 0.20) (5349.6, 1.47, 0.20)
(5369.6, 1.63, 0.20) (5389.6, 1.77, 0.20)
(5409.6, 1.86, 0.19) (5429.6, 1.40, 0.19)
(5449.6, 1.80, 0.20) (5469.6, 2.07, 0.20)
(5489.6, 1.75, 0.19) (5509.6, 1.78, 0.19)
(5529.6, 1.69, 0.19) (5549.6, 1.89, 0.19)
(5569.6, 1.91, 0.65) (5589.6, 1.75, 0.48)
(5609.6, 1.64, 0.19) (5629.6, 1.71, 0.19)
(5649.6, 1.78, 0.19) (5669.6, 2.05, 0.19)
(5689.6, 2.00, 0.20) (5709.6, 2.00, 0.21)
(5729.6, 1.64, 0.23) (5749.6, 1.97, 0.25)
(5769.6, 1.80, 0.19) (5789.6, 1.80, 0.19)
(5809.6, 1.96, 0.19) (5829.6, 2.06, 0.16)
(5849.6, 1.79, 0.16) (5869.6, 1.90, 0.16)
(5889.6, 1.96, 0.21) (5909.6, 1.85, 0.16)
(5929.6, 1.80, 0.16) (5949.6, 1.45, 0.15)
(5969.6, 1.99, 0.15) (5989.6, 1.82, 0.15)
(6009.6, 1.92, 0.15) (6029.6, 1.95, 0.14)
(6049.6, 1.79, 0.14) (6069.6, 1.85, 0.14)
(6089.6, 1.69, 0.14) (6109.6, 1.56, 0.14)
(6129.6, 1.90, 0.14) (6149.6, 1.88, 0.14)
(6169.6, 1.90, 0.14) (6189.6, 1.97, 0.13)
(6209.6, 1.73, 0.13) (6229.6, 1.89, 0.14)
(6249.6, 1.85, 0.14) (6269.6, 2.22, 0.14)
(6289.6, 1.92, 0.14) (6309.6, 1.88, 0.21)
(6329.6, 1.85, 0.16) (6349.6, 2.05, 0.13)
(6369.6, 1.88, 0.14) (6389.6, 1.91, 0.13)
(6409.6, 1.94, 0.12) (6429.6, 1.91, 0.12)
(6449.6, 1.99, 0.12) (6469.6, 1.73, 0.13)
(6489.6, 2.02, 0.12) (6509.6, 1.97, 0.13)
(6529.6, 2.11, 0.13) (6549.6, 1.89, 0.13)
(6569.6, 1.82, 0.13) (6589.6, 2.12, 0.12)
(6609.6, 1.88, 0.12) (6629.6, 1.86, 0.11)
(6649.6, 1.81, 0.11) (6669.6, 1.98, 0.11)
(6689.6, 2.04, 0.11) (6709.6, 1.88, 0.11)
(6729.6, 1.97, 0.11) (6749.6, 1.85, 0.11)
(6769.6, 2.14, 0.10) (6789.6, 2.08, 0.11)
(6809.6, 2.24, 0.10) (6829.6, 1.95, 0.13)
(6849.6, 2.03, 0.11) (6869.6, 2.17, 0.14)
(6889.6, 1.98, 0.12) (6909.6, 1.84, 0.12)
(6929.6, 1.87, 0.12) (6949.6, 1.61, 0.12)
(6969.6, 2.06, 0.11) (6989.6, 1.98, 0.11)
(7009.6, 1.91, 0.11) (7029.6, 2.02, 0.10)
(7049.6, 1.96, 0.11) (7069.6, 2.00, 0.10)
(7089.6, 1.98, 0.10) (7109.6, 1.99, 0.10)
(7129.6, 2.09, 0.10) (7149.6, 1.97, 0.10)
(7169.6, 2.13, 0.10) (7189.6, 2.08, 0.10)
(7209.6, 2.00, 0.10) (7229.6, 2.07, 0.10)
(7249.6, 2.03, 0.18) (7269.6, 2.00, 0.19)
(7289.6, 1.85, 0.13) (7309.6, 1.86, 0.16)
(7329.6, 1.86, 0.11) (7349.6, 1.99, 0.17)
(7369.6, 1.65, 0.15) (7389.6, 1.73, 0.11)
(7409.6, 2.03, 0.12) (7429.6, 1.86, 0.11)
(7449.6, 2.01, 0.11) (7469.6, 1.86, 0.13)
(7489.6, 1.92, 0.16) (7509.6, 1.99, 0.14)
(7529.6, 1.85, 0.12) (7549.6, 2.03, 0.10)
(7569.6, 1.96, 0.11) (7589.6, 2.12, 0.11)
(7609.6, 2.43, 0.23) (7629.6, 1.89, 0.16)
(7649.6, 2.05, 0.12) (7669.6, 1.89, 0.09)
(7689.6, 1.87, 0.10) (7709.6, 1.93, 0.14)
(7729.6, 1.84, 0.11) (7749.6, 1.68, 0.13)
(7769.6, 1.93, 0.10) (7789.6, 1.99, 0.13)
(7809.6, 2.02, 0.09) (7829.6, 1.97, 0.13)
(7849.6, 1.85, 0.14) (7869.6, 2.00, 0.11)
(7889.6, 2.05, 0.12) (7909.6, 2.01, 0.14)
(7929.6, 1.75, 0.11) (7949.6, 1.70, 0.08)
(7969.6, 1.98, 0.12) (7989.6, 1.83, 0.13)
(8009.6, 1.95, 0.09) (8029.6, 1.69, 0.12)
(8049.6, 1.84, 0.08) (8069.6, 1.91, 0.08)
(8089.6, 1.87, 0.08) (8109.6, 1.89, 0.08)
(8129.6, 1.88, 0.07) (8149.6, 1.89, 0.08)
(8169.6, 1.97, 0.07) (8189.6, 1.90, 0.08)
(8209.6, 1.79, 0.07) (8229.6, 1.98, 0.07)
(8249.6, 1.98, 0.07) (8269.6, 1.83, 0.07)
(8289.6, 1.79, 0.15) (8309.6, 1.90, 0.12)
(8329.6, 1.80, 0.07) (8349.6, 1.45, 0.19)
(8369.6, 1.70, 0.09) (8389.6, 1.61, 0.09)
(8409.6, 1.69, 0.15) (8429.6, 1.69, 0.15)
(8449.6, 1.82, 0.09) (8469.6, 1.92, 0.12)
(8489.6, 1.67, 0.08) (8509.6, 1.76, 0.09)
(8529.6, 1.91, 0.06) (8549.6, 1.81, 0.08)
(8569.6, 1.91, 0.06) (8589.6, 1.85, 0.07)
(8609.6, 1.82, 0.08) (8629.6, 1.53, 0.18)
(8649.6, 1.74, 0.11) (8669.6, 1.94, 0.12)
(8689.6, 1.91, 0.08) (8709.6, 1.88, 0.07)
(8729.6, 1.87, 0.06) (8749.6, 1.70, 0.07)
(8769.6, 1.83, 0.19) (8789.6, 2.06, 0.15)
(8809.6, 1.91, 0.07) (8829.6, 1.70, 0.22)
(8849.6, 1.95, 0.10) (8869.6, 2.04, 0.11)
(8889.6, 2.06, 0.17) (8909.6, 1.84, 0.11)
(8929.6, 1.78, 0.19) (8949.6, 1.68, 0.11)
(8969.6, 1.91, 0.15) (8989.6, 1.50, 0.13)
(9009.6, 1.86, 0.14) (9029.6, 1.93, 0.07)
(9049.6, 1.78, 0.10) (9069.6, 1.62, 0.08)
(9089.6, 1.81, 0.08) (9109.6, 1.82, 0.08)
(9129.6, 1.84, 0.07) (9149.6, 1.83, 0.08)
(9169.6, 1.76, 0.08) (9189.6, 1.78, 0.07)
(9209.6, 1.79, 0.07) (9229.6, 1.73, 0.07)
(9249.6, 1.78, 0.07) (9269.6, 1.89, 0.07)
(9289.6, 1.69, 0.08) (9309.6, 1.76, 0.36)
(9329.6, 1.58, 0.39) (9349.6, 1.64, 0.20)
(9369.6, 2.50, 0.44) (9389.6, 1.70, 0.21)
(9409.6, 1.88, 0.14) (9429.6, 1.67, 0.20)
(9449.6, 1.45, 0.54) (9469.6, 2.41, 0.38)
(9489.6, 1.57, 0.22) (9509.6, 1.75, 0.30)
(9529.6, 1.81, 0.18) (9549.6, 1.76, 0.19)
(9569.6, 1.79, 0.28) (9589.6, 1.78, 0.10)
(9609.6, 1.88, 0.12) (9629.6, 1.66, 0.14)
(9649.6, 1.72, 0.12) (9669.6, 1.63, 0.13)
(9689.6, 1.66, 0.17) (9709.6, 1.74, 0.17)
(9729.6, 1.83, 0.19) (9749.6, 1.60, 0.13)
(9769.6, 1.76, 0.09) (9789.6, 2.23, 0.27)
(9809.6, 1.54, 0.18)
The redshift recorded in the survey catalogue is 0.18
